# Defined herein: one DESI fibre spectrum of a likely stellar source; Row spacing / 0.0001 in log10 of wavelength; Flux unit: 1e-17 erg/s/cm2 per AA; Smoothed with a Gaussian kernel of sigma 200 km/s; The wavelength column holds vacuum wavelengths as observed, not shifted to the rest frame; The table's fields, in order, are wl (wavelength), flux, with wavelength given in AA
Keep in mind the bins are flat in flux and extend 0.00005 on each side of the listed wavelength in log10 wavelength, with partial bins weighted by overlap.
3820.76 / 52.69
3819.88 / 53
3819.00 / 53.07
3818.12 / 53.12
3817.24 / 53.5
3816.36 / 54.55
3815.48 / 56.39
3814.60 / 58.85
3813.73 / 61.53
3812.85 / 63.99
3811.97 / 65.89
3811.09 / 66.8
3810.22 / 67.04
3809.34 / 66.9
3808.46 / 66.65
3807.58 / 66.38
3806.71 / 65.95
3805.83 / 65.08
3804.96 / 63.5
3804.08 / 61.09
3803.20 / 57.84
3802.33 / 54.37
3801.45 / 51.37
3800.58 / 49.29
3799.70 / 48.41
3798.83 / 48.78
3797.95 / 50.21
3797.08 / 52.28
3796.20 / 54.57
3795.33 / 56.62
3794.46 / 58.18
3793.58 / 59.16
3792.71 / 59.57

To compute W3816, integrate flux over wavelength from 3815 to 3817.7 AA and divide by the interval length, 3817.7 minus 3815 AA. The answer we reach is 54.8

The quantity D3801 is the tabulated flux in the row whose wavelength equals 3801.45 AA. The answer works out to 51.37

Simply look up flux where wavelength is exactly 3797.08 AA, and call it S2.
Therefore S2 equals 52.28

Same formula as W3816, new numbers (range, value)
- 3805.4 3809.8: 66.1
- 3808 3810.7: 66.8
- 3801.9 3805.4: 59.3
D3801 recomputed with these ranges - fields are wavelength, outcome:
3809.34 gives 66.9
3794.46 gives 58.18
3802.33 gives 54.37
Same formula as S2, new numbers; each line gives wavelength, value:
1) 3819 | 53.07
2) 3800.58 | 49.29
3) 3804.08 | 61.09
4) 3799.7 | 48.41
